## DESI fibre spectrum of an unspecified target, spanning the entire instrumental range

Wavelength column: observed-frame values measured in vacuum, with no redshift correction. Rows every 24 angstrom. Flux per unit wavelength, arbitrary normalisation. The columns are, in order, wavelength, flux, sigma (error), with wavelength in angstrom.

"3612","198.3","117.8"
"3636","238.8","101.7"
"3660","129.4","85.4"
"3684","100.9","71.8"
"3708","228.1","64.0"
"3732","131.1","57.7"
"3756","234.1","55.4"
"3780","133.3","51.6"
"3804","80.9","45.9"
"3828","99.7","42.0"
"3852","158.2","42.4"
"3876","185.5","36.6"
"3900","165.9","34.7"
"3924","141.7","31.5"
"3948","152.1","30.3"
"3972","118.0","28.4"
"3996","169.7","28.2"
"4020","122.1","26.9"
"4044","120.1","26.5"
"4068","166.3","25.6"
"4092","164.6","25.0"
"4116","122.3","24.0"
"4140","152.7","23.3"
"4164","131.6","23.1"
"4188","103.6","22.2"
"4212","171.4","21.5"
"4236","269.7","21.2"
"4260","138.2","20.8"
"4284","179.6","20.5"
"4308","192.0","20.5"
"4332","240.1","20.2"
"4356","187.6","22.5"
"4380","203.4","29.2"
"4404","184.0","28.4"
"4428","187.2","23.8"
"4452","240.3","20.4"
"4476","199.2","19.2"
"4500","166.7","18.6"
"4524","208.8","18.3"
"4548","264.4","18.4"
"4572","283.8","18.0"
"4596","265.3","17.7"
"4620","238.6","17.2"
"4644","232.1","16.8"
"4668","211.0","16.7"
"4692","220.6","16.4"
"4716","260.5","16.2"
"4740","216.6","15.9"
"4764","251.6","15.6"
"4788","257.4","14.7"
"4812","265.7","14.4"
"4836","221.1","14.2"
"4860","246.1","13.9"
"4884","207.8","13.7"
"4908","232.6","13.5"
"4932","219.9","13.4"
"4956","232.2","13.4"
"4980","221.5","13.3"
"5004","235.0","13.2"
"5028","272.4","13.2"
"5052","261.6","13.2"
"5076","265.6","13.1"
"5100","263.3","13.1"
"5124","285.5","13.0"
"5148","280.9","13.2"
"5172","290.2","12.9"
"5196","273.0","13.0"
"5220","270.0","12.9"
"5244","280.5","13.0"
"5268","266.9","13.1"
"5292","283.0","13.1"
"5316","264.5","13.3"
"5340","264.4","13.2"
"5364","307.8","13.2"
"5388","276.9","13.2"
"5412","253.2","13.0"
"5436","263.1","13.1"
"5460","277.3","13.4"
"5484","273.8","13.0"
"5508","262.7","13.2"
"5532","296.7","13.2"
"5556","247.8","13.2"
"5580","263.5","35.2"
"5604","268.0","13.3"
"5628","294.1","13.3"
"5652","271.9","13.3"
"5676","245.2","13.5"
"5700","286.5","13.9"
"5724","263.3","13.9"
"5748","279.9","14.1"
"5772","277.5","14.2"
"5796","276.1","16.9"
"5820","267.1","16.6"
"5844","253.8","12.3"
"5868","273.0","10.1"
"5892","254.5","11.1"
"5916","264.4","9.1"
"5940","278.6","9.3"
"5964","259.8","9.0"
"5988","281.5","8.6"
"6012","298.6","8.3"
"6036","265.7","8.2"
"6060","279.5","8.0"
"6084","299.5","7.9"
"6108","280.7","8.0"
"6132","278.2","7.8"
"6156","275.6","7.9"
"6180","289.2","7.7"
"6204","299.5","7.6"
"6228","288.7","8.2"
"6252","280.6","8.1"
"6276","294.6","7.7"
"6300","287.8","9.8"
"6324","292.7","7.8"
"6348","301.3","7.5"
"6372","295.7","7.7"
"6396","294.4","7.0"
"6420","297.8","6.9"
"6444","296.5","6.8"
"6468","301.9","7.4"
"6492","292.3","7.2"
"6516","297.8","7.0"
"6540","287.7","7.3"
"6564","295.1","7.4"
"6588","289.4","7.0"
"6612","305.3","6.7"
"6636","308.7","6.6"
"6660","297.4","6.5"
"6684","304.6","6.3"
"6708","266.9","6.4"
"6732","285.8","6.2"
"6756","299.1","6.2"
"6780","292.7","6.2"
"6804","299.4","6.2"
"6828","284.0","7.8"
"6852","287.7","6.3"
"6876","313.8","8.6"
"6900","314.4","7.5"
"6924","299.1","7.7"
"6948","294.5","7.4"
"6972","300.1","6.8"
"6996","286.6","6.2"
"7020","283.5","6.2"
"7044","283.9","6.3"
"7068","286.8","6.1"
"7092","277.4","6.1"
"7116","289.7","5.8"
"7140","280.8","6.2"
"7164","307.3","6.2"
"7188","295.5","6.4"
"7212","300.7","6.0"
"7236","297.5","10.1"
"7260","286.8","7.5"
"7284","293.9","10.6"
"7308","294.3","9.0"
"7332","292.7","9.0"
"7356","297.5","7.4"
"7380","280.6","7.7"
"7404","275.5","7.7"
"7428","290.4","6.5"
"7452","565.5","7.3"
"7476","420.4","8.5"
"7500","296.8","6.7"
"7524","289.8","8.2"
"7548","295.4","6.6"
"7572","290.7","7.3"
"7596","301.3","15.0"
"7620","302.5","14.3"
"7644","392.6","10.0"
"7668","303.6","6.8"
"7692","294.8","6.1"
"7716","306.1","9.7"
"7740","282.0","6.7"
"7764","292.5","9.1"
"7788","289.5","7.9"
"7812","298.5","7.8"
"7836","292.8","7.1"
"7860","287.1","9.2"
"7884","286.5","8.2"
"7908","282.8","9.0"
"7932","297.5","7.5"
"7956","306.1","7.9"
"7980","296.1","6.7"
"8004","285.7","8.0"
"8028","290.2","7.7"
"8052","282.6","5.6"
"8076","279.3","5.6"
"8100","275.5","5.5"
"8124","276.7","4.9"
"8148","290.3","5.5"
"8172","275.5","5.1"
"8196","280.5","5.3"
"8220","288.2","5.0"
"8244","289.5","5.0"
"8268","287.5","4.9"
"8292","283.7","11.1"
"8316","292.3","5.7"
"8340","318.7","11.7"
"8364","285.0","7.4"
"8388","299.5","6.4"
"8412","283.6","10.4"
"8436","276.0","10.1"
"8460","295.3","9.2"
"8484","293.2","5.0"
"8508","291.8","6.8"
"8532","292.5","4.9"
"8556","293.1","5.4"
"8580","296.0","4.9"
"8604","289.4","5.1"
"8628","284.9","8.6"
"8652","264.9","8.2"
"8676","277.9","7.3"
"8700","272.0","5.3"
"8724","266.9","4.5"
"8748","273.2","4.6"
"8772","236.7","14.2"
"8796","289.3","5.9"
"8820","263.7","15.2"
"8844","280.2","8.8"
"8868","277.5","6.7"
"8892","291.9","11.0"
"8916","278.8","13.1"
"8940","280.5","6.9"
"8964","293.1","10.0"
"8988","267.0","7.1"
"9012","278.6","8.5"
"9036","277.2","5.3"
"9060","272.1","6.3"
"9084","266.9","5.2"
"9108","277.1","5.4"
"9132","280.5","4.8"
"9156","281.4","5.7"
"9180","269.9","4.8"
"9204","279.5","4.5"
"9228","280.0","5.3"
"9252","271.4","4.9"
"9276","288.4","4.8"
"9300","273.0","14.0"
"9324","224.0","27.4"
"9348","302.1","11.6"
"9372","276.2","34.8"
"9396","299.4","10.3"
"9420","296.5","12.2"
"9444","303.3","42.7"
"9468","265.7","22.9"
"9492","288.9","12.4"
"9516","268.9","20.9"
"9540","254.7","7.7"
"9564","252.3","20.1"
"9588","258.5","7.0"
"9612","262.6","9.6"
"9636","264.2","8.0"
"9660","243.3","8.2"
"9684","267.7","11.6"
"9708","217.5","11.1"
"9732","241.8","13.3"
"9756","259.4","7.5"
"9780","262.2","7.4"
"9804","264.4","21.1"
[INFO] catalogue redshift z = 0.137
